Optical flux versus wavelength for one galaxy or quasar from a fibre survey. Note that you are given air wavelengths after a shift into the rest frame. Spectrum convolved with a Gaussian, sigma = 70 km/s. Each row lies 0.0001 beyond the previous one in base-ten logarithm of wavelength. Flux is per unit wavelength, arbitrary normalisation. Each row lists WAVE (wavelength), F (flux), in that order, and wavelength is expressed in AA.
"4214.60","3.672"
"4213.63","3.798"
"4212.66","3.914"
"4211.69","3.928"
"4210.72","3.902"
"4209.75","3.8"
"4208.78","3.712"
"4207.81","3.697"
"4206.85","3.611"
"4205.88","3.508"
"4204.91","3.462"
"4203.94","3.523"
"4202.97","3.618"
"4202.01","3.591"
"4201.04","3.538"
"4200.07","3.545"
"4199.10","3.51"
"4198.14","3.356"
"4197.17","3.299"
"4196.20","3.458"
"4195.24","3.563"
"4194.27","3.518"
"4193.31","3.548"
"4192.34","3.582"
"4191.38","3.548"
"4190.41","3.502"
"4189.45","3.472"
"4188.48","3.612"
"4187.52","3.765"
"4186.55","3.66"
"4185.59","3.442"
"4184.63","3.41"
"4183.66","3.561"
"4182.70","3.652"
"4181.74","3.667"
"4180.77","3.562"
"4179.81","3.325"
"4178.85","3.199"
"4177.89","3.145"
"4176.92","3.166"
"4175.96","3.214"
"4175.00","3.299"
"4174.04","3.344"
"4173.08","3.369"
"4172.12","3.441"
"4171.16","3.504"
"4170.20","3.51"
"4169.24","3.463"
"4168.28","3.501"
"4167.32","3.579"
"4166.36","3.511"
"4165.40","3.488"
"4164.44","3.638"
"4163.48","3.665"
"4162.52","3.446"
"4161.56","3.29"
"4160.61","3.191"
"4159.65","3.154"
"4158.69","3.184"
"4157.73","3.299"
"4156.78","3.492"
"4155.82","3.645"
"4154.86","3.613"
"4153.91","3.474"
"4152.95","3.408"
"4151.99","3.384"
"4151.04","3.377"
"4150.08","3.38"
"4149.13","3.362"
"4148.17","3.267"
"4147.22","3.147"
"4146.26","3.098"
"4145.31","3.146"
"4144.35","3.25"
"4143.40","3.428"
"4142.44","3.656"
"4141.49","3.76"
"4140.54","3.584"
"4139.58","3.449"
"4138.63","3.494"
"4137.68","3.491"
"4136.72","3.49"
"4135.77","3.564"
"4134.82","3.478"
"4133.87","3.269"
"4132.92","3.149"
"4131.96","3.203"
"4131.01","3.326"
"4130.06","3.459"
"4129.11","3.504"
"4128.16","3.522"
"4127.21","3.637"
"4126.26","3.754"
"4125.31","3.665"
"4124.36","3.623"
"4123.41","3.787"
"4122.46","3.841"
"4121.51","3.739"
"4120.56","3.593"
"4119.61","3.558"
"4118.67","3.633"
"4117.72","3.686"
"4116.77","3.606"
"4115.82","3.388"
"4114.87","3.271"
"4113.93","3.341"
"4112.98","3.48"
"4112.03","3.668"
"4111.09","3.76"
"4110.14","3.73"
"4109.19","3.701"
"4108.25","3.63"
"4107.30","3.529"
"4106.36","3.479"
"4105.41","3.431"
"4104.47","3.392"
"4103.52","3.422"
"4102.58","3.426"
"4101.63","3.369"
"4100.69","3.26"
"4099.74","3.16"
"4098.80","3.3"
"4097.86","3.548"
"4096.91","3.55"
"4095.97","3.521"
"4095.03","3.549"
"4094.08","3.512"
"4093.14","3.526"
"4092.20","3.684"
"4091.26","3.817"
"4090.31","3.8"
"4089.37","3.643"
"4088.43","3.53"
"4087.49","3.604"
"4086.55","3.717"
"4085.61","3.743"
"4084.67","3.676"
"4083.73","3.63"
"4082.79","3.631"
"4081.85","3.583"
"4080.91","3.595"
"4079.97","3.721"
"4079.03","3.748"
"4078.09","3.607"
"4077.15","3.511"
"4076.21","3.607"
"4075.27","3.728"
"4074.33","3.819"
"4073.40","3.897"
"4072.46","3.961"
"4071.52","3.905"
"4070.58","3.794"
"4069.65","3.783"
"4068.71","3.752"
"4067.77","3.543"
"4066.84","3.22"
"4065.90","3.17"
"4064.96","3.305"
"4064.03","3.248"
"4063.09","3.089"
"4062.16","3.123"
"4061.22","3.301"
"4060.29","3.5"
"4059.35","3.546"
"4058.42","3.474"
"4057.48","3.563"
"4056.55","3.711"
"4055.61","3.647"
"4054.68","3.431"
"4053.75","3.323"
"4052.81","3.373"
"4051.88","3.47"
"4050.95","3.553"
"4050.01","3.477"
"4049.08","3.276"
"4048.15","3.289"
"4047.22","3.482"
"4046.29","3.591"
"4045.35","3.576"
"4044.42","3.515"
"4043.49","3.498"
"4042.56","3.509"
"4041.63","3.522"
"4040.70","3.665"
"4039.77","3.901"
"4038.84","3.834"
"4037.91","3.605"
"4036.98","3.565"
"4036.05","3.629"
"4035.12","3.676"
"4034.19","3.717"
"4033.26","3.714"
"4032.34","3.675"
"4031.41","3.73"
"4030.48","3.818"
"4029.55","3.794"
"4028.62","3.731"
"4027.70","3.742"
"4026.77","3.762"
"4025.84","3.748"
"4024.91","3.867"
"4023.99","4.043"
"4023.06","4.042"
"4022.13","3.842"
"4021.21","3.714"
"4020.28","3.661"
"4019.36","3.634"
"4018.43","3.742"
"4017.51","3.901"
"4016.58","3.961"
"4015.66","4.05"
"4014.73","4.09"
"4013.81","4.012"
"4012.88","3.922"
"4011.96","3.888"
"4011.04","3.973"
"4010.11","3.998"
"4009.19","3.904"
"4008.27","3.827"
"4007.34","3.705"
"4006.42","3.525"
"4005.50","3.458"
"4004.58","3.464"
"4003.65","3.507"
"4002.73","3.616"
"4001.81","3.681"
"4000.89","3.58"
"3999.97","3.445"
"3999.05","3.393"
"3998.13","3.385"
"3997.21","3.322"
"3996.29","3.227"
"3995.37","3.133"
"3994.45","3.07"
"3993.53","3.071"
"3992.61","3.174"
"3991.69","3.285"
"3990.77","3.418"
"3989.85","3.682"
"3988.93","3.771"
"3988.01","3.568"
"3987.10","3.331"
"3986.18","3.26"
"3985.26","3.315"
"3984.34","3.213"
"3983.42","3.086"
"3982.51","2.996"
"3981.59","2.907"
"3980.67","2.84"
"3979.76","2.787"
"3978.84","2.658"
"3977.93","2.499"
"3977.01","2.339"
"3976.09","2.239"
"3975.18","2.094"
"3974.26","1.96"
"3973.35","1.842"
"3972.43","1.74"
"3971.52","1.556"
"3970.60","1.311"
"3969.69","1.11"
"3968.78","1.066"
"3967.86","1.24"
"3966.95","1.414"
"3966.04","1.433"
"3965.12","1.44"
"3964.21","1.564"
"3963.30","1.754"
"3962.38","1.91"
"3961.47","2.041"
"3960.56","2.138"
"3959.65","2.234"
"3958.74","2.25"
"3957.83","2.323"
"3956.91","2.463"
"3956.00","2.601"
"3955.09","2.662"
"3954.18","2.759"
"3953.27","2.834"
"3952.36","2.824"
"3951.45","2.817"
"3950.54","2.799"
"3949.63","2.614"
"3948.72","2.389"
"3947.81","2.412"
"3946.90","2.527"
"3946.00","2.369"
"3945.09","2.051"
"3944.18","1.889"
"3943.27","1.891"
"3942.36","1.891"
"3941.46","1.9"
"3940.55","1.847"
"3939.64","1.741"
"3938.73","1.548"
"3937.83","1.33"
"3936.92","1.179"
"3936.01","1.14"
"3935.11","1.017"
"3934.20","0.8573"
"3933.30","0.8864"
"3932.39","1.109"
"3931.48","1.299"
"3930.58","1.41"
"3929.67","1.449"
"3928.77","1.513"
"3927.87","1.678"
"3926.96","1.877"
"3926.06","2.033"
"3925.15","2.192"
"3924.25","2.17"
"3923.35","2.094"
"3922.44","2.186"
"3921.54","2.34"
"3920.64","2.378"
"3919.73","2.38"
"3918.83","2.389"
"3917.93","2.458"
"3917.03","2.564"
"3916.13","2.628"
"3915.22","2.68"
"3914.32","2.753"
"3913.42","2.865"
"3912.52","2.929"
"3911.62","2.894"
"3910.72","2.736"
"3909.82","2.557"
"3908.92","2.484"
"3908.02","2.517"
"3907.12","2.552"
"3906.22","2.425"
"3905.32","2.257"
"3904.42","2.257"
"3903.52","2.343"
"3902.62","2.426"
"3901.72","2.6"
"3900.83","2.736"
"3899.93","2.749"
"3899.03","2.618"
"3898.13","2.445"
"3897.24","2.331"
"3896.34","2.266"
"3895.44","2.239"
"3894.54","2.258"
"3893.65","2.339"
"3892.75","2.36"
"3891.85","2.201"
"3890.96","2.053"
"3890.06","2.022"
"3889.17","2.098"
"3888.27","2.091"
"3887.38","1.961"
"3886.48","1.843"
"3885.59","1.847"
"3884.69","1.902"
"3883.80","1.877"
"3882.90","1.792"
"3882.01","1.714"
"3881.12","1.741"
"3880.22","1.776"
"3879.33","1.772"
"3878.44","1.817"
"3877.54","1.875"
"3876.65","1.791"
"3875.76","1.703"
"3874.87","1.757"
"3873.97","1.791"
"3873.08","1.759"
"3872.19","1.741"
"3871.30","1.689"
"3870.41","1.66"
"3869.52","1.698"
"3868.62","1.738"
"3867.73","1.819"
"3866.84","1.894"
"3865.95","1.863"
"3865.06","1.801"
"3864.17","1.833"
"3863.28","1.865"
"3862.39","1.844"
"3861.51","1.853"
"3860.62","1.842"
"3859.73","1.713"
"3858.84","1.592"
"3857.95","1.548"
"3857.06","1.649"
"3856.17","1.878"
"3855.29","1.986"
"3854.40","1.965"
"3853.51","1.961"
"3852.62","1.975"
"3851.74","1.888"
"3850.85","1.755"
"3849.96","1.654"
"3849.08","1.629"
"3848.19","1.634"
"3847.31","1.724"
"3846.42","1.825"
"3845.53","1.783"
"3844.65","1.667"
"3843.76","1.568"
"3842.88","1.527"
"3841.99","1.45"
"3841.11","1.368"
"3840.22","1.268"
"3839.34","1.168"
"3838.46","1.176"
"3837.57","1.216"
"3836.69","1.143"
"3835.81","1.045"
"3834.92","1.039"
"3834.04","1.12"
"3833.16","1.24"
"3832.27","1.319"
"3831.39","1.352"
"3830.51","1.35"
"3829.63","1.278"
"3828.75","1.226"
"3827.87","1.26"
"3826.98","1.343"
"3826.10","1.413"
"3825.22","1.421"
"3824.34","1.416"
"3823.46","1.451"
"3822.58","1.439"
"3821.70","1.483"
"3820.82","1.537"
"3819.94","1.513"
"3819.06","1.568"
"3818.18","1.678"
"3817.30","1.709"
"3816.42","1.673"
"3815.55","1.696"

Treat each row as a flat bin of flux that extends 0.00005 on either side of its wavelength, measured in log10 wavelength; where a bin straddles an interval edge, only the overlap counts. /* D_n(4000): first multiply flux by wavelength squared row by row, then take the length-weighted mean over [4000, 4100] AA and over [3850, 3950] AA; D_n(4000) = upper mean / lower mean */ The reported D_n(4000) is 1.95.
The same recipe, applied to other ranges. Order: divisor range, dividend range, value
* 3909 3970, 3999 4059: 1.88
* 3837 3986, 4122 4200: 1.93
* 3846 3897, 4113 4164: 2.12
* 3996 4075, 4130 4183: 0.99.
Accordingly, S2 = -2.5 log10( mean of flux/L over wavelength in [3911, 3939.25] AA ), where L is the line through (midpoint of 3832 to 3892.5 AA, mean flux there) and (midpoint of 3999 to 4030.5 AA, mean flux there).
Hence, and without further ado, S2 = 0.28 mag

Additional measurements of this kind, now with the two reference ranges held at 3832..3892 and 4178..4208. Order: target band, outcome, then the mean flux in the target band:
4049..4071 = -0.23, 3.45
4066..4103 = -0.23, 3.61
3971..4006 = -0.25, 3.02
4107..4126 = -0.17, 3.61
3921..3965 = 0.09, 1.97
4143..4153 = -0.01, 3.29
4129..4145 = -0.07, 3.44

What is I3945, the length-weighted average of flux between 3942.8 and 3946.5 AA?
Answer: 2.06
